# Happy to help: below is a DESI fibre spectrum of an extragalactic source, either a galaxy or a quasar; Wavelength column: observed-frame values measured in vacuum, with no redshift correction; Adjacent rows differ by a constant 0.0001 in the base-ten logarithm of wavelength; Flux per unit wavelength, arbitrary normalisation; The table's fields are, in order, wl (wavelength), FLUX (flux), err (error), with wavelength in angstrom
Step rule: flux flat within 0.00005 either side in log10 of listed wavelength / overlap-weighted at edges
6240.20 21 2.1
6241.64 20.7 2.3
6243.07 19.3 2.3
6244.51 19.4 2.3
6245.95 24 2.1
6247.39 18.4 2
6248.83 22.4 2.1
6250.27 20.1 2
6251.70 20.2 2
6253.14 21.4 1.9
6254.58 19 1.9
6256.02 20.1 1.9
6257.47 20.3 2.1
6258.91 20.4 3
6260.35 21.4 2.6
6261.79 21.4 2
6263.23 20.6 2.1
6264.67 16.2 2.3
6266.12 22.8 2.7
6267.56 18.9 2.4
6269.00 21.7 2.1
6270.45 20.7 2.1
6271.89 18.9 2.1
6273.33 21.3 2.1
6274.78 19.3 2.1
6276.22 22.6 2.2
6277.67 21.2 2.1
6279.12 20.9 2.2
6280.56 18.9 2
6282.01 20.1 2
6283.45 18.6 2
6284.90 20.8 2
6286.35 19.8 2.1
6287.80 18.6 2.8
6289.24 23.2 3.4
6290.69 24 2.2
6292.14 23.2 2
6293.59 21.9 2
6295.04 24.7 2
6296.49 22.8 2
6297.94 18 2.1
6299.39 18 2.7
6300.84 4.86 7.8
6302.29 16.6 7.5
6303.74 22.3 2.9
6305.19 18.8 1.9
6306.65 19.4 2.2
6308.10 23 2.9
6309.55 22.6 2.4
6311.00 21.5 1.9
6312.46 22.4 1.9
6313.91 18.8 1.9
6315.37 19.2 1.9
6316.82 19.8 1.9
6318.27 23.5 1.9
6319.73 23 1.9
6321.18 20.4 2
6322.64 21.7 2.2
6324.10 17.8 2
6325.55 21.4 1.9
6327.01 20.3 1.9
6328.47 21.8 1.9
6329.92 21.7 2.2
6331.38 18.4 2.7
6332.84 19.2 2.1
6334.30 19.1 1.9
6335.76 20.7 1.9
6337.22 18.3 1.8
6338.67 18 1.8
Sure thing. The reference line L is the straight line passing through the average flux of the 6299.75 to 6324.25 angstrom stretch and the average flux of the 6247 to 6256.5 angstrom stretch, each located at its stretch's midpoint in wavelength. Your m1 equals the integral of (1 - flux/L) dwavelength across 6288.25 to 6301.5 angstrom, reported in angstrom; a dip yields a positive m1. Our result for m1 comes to -0.1 angstrom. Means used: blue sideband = 20.3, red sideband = 19.8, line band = 20.1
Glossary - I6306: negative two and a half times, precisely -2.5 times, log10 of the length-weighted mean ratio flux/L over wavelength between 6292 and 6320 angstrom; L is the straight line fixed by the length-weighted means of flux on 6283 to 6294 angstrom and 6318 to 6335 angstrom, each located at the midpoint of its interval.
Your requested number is 0.046 mag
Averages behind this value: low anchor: 21.3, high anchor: 20.6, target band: 20.1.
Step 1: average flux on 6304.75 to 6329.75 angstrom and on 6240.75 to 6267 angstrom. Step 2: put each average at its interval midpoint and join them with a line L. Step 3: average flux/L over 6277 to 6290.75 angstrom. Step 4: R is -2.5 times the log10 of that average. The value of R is 0.01 mag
